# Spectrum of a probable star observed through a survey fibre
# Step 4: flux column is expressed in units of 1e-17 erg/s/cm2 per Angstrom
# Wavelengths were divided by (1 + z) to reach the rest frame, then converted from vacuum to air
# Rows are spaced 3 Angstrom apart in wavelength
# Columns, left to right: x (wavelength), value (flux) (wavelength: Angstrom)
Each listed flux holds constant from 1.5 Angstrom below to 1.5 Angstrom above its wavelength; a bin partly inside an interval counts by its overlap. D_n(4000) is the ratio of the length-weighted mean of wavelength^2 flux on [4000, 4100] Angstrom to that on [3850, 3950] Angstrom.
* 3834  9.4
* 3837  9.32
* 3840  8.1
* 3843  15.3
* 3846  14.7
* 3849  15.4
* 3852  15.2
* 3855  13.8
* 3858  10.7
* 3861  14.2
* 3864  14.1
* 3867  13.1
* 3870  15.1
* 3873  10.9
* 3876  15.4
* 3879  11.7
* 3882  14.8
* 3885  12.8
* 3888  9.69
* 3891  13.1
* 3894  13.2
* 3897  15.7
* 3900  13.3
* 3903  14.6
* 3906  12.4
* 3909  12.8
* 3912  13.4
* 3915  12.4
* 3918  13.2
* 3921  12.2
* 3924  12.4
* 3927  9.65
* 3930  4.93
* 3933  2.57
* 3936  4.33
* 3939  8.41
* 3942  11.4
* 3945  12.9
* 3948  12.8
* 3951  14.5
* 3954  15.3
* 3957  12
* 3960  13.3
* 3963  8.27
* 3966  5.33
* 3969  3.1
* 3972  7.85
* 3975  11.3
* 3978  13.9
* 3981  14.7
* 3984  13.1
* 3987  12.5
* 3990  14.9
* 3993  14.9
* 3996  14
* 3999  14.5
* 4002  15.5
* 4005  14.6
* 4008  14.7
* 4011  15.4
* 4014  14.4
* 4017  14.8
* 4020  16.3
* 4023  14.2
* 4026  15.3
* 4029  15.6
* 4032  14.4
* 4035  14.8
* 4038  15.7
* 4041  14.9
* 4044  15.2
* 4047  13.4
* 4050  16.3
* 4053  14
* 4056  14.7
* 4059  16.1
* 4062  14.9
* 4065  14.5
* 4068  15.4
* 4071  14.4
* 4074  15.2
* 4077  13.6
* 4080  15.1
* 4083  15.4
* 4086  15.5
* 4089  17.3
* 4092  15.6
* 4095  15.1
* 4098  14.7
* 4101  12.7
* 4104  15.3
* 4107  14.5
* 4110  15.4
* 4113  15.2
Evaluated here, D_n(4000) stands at 1.3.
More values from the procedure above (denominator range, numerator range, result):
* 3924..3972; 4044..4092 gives 1.72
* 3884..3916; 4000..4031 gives 1.22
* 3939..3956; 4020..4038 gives 1.21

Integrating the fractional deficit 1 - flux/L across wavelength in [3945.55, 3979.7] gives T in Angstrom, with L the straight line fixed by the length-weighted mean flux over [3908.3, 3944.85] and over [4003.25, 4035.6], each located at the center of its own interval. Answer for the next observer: 2.8 Angstrom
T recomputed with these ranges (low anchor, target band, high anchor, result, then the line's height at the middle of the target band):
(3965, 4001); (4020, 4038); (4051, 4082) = -2.11 Angstrom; 13.5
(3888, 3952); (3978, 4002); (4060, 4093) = -1.99 Angstrom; 13.1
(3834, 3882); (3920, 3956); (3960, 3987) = 2.66 Angstrom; 11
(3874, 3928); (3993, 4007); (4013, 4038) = -0.07 Angstrom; 14.6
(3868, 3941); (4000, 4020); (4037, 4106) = -1.80 Angstrom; 13.8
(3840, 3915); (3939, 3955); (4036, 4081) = 1.30 Angstrom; 14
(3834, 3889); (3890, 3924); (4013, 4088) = 0.43 Angstrom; 13.4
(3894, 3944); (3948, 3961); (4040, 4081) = -1.93 Angstrom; 11.9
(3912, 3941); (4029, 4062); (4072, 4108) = -3.87 Angstrom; 13.4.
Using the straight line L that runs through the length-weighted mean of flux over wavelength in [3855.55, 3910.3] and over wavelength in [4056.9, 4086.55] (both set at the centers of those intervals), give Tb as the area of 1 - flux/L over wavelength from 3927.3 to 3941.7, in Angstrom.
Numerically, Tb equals 8.1 Angstrom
